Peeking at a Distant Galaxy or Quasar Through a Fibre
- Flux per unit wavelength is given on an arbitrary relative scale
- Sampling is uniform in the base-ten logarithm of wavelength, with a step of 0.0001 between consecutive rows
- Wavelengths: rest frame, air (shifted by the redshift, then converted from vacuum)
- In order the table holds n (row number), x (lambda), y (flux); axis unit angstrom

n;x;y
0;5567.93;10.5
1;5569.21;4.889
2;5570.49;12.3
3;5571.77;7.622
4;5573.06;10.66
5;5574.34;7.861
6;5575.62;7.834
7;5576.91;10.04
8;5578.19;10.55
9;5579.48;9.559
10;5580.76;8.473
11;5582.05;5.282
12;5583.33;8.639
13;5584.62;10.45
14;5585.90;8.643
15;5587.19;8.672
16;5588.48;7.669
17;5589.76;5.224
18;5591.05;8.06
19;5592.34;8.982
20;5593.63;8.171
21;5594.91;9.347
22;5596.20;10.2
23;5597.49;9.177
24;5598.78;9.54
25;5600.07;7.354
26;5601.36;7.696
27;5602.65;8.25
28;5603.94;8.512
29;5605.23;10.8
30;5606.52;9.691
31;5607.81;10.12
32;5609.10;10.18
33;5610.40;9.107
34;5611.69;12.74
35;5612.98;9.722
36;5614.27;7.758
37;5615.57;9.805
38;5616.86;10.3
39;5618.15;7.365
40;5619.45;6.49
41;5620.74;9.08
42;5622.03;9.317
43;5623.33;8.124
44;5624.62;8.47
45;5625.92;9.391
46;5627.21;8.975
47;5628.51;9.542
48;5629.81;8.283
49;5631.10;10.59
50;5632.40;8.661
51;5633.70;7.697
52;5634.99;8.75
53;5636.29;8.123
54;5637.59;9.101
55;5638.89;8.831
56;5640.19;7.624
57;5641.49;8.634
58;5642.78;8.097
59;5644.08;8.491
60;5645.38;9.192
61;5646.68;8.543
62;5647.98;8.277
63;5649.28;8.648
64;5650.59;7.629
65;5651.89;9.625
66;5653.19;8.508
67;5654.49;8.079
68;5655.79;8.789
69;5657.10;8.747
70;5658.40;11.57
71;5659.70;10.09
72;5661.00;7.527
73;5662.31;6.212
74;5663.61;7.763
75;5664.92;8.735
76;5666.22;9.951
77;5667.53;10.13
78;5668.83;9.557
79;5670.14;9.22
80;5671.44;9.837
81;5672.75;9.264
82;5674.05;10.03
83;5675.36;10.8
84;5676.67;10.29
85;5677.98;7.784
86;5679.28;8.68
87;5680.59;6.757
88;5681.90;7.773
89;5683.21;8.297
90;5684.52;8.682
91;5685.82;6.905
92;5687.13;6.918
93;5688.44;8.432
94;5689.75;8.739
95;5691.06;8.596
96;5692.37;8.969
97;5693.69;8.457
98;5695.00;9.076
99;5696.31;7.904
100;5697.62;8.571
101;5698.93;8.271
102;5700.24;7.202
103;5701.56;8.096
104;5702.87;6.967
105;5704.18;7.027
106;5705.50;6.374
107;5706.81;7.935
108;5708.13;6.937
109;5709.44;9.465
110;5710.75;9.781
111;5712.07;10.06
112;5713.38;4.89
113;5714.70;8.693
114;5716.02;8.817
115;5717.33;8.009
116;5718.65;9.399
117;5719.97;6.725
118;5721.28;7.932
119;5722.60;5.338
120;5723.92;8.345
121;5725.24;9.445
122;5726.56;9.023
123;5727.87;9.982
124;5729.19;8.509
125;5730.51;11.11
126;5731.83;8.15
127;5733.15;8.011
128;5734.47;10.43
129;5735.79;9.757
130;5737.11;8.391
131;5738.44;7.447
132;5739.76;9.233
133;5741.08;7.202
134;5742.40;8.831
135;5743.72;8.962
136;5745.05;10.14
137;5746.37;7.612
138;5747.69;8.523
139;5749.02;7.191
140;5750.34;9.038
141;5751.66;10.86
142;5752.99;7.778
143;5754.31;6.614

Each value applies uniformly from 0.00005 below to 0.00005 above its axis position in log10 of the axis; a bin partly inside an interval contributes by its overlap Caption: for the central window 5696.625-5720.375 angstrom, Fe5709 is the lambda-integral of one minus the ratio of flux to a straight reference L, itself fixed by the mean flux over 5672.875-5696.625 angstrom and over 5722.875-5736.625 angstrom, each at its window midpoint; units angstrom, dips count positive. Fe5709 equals 2.4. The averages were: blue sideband 8.53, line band 7.97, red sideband 9.16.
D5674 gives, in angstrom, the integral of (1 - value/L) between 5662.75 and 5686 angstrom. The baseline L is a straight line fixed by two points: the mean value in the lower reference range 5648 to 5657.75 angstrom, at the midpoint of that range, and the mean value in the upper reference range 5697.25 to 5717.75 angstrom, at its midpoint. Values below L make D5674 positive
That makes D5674 -1.7 angstrom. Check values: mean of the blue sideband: 8.55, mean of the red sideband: 7.94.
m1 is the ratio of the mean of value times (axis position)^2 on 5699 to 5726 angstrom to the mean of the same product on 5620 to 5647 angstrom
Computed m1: 0.9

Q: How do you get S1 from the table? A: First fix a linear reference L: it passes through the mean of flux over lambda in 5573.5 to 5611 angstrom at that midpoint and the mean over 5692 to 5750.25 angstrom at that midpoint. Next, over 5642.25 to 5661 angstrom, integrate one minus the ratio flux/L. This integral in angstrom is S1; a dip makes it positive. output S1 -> -0.6 angstrom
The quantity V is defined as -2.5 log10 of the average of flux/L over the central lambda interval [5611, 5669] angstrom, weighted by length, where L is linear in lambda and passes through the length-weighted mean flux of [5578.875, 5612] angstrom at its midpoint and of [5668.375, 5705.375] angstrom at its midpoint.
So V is -0.02 mag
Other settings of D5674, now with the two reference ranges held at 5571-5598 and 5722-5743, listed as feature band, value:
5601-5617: -1.8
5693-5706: 1.3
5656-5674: -1.0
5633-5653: 0.4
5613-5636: -0.3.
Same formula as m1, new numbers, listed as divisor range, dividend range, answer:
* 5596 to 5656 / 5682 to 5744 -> 0.96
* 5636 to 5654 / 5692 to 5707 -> 0.94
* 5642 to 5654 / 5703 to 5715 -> 0.94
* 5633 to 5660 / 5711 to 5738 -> 1.01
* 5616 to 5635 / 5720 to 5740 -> 1.03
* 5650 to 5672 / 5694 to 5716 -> 0.91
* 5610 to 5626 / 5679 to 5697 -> 0.92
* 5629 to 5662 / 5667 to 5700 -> 1.01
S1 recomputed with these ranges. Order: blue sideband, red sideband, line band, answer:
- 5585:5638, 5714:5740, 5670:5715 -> 1.96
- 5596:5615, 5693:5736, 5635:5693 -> 0.70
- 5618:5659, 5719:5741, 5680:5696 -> 0.92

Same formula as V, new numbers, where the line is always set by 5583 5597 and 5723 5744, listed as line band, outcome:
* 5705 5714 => 0.11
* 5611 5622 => -0.07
